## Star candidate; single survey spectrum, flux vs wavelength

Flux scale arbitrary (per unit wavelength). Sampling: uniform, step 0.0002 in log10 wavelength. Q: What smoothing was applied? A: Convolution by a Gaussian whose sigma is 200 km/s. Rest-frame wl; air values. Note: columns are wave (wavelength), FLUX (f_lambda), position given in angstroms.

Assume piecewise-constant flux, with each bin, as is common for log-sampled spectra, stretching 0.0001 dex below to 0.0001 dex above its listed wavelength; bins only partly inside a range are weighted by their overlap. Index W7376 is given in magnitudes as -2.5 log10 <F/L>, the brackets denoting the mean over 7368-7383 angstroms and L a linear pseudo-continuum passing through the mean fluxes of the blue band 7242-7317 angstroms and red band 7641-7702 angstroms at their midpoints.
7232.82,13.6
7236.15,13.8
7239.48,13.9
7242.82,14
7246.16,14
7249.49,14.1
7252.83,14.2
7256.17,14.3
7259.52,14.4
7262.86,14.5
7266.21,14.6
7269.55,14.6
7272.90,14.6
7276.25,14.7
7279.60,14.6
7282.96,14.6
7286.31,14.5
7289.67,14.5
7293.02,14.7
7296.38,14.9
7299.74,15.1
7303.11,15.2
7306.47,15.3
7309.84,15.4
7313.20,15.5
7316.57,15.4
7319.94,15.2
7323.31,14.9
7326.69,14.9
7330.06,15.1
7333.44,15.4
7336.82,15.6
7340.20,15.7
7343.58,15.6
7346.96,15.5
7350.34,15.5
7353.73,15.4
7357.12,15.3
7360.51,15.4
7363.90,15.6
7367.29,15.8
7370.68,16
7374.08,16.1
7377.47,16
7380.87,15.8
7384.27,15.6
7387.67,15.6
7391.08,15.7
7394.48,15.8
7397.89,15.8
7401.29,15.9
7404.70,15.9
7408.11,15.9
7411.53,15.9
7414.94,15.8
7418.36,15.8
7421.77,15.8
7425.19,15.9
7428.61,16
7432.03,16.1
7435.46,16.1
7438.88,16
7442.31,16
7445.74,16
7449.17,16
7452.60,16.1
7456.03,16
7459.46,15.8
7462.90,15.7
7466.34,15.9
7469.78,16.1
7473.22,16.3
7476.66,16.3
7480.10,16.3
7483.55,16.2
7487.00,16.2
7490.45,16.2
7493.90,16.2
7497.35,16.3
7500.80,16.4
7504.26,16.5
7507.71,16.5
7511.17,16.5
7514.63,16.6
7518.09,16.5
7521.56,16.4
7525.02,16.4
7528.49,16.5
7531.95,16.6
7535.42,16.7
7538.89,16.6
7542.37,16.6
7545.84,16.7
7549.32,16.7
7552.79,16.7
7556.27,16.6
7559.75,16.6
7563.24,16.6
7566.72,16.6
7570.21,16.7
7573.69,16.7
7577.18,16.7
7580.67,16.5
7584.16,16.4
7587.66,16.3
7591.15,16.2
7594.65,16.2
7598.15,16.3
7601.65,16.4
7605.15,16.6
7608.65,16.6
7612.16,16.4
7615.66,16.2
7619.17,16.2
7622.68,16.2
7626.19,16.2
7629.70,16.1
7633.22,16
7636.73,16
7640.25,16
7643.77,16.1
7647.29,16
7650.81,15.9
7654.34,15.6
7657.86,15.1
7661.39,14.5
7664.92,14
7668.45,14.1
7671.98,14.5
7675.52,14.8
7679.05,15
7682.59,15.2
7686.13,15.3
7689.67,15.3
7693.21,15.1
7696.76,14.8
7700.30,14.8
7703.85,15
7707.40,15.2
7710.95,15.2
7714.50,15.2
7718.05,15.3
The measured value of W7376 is -0.083 mag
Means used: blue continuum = 14.7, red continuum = 15.1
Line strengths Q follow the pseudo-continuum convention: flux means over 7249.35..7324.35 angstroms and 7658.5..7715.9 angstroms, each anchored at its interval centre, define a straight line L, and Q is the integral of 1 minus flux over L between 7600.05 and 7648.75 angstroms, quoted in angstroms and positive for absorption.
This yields -4.4 angstroms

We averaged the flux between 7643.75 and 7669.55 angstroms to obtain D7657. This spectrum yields 15.1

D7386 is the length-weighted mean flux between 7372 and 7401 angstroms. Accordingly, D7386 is 15.8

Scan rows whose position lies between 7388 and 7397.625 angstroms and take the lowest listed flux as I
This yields 15.7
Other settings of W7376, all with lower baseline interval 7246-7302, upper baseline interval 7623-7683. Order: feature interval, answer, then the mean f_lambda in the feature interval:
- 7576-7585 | -0.090 mag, 16.5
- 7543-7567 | -0.101 mag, 16.6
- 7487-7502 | -0.086 mag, 16.3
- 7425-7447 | -0.078 mag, 16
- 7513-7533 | -0.097 mag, 16.5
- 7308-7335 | -0.042 mag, 15.2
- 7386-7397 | -0.064 mag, 15.7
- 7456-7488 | -0.077 mag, 16.1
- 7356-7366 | -0.052 mag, 15.5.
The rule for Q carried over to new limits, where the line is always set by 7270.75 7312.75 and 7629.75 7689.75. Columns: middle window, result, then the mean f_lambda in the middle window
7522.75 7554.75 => -3.1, 16.6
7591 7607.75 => -1.3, 16.4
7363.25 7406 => -2.4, 15.8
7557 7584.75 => -2.6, 16.6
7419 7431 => -0.7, 15.9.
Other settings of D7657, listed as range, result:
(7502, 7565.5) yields 16.6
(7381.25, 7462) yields 15.9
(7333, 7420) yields 15.7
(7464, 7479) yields 16.1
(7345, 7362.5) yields 15.4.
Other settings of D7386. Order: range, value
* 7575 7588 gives 16.5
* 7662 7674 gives 14.2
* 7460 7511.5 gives 16.2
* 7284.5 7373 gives 15.3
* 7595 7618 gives 16.4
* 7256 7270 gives 14.5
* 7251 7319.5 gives 14.8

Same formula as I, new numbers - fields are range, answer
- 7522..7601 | 16.2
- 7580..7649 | 16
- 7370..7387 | 15.6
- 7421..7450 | 15.8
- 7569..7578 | 16.7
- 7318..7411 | 14.9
